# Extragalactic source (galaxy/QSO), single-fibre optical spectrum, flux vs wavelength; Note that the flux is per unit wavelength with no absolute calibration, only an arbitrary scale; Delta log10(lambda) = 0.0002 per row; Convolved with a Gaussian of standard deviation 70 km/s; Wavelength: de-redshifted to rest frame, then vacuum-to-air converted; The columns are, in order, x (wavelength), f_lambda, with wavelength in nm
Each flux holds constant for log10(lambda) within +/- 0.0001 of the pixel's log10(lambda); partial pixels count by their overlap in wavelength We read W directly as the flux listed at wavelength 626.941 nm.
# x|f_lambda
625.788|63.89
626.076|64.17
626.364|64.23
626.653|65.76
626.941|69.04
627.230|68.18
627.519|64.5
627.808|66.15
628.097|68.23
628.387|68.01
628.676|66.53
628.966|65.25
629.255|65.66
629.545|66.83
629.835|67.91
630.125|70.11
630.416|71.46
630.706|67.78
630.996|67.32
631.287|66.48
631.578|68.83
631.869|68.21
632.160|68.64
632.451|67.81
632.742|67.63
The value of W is 69.04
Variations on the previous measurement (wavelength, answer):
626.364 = 64.23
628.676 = 66.53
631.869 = 68.21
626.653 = 65.76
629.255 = 65.66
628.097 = 68.23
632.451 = 67.81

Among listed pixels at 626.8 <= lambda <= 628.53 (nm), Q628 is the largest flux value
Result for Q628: 69.04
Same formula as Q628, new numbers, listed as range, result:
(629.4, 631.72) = 71.46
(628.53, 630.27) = 70.11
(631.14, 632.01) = 68.83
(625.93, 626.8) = 65.76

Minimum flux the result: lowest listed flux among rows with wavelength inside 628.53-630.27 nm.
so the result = 65.25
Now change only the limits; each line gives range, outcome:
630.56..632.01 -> 66.48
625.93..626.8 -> 64.17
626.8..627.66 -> 64.5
